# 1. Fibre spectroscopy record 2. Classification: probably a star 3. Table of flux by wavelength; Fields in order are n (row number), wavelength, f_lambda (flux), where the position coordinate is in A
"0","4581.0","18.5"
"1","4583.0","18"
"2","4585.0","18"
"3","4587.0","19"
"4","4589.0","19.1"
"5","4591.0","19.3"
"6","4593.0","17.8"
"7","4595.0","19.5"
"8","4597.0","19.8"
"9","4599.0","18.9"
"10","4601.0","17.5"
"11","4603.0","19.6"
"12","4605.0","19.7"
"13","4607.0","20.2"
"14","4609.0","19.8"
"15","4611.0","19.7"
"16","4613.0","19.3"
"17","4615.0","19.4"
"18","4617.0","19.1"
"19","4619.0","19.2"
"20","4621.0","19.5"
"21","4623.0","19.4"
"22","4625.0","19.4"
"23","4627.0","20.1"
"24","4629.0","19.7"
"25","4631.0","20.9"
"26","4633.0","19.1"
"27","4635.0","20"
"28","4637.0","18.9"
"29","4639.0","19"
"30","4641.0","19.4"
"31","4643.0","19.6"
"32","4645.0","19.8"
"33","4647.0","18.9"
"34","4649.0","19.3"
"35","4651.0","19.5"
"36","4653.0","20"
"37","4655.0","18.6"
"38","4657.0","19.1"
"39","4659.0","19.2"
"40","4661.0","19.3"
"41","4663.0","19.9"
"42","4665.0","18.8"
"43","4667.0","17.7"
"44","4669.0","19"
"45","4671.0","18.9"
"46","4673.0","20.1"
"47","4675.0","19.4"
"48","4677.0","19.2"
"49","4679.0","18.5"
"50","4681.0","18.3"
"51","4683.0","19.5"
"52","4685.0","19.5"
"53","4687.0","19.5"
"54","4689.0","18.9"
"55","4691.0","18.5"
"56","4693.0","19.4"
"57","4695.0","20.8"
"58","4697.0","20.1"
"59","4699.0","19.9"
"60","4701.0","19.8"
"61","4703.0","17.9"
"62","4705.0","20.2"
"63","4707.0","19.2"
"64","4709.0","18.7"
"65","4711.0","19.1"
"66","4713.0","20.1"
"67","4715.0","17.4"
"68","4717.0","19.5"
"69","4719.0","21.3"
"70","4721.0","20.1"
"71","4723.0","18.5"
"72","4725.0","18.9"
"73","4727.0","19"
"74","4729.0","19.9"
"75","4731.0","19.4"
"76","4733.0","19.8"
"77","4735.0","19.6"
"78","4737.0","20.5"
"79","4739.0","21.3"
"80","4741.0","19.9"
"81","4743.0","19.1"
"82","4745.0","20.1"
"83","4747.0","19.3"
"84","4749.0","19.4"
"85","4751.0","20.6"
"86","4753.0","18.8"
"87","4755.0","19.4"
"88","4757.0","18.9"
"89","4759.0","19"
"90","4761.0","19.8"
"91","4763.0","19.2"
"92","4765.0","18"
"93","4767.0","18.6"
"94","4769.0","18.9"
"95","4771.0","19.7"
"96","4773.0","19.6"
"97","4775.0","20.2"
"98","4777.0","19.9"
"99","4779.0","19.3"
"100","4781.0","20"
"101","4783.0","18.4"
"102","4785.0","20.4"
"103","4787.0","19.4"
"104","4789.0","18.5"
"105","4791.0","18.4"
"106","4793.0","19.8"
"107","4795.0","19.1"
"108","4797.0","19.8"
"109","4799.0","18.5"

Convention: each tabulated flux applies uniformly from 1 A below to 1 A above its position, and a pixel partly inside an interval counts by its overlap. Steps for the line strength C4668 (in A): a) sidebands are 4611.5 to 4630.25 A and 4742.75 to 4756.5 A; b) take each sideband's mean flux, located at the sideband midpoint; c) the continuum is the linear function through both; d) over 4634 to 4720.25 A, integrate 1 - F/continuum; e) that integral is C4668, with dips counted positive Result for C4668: 0.90 A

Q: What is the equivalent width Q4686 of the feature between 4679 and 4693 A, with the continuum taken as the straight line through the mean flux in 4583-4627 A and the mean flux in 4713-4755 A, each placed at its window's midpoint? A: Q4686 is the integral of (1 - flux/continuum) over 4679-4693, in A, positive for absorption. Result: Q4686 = 0.3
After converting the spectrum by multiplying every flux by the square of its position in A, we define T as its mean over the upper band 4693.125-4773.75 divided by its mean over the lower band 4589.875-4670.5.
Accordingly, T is 1.05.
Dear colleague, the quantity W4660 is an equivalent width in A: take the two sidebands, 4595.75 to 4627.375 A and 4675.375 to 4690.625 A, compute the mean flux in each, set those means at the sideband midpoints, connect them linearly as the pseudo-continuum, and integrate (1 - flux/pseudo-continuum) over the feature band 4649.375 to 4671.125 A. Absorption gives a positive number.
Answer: 0.06 A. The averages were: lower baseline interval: 19.4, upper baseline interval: 19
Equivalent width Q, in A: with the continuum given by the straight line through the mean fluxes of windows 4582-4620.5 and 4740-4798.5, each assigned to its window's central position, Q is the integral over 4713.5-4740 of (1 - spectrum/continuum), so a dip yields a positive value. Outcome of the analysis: -0.5 A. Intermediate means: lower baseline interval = 19.1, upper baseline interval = 19.4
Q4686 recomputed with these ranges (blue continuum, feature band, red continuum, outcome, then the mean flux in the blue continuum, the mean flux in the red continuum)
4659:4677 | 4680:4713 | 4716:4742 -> 0.2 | 19.1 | 19.8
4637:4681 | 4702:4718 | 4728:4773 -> 0.3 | 19.2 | 19.5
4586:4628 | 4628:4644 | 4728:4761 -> -0.2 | 19.3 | 19.7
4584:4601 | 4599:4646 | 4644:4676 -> -1.2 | 18.8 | 19.2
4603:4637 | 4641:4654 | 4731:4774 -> 0.1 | 19.6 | 19.5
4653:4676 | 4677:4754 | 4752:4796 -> -1.2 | 19.1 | 19.2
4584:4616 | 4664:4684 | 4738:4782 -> 0.4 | 19.2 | 19.5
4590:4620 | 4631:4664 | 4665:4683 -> -0.6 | 19.3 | 18.9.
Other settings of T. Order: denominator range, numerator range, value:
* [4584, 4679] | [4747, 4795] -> 1.06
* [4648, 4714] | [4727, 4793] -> 1.04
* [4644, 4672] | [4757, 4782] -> 1.06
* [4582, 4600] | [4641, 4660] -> 1.05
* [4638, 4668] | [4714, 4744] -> 1.05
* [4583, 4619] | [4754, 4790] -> 1.08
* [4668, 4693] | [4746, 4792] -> 1.05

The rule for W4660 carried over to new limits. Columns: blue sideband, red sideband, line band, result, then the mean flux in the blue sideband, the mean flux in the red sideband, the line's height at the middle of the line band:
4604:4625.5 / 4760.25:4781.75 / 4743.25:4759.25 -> 0.0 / 19.5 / 19.4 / 19.4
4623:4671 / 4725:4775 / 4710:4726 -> 0.1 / 19.3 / 19.5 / 19.4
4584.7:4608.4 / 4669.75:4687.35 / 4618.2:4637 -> -0.5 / 19.1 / 19.2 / 19.1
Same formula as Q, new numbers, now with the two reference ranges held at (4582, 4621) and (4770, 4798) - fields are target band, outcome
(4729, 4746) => -0.51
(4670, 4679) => -0.02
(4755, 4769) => 0.34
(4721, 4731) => 0.07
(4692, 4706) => -0.31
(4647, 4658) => -0.03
